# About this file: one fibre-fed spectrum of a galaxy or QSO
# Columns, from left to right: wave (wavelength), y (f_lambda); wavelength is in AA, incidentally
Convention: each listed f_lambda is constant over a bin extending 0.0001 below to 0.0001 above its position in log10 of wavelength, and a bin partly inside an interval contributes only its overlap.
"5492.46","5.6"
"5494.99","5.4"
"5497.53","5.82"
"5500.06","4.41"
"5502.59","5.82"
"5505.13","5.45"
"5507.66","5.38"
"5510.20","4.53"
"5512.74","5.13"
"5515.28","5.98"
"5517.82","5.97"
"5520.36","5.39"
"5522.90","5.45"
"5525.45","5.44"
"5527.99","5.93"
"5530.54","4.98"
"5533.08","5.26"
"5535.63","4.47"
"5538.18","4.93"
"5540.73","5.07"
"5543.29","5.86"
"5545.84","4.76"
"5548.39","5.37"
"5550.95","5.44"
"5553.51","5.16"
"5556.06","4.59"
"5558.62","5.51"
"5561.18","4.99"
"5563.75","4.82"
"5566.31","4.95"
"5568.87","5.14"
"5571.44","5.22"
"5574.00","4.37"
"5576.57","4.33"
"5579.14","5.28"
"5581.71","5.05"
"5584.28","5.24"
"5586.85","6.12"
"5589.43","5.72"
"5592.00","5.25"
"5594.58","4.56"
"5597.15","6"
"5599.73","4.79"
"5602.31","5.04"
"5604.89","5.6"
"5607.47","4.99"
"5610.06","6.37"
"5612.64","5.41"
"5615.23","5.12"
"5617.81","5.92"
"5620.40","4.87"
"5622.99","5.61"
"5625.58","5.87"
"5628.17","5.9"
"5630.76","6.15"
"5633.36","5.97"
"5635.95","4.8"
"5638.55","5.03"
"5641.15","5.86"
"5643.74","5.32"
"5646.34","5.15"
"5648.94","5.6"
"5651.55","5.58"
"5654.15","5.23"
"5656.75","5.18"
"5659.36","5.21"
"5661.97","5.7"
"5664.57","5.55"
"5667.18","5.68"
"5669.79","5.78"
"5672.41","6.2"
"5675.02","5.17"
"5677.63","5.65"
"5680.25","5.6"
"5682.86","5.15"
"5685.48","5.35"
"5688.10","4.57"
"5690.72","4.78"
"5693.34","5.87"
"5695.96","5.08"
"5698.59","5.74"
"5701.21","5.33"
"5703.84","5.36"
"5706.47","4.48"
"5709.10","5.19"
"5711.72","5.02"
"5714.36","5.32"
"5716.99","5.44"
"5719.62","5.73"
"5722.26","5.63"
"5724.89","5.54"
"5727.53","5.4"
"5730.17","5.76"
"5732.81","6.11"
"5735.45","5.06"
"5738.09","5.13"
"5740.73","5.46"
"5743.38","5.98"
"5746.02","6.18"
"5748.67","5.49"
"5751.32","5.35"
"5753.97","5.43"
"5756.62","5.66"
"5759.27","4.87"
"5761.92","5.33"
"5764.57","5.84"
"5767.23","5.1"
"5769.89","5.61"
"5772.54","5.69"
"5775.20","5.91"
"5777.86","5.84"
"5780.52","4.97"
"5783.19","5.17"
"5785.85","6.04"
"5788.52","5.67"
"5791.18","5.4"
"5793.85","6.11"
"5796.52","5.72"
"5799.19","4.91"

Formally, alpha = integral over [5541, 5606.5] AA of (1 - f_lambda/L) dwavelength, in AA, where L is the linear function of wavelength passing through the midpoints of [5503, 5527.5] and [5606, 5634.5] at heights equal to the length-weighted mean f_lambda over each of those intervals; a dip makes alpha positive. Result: 4.6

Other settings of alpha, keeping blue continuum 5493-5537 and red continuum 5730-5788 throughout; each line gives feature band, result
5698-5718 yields 1.04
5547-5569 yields 1.13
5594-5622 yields 0.33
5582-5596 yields 0.11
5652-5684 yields -0.26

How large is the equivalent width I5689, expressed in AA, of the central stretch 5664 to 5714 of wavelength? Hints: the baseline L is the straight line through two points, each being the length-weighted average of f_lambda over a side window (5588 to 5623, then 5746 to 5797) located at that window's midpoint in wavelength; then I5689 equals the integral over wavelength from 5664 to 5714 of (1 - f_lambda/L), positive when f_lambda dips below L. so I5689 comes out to 1.1 AA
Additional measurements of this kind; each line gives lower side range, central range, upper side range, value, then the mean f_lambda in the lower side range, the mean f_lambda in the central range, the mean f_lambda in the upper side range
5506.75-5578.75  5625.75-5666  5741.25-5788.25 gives -1.1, 5.16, 5.49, 5.56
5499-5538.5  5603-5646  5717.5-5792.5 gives -1.0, 5.3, 5.53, 5.55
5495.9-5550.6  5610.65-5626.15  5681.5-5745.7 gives -0.4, 5.31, 5.49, 5.37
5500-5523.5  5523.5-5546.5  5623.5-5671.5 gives 0.9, 5.4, 5.21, 5.54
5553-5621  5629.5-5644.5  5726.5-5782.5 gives -0.6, 5.21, 5.53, 5.53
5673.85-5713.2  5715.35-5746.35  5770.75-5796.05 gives -1.1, 5.22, 5.6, 5.65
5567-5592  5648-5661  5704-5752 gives -0.1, 5.16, 5.36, 5.46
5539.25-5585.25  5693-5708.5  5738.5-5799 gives 0.4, 5.06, 5.27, 5.56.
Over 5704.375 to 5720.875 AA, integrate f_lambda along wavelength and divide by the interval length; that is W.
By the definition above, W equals 5.2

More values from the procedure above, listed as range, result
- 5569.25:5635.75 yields 5.38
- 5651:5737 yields 5.41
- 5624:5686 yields 5.53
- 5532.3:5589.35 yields 5.1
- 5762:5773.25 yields 5.53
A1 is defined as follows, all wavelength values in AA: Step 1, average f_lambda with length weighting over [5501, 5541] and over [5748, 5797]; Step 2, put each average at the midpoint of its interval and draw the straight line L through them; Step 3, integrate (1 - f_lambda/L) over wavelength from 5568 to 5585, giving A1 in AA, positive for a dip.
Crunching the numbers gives 1.4 AA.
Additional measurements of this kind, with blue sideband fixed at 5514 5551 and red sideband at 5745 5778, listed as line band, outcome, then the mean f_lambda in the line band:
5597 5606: 0.23 AA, 5.27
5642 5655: 0.12 AA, 5.4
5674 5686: 0.19 AA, 5.39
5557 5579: 1.84 AA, 4.93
